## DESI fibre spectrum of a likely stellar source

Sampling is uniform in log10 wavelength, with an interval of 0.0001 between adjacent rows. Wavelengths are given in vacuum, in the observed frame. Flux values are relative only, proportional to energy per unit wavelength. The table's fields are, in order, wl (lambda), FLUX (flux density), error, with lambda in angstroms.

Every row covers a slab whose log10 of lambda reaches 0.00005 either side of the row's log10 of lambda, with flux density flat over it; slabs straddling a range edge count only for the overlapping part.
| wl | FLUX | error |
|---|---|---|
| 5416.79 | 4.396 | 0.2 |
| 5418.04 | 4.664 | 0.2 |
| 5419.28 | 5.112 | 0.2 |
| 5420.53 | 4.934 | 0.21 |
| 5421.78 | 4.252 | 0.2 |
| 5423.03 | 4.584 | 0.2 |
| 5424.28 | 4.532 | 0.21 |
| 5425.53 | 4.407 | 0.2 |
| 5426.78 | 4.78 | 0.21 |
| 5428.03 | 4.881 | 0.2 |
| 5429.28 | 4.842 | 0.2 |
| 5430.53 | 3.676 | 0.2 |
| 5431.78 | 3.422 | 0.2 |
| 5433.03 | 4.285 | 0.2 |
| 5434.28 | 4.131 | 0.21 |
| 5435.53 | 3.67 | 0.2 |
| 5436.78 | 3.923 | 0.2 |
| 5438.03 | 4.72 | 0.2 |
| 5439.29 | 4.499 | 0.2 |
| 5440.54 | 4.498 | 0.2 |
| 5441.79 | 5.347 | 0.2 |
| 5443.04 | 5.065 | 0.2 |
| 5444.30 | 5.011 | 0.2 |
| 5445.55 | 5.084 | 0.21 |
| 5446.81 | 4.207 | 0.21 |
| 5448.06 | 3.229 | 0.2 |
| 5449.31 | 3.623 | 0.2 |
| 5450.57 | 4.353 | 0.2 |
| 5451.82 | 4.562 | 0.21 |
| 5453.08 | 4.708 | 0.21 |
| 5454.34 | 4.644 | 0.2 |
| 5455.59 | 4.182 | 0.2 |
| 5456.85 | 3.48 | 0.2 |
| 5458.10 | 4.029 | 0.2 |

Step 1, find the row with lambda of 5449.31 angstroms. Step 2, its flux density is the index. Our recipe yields 3.623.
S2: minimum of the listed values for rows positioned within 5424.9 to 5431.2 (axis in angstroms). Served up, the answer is 3.676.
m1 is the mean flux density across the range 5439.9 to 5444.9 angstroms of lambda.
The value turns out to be 4.98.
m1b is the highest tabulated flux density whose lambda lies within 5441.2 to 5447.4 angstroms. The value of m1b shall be 5.347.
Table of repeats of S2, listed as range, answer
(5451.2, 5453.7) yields 4.562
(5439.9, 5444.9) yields 4.498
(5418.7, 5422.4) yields 4.252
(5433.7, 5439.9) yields 3.67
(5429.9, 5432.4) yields 3.422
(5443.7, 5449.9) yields 3.229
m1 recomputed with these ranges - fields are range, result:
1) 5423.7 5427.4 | 4.57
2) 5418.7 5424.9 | 4.68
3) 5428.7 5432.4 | 3.97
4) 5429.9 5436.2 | 3.84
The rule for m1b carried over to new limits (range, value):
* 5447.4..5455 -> 4.708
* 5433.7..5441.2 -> 4.72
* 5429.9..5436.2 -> 4.285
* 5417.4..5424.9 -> 5.112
